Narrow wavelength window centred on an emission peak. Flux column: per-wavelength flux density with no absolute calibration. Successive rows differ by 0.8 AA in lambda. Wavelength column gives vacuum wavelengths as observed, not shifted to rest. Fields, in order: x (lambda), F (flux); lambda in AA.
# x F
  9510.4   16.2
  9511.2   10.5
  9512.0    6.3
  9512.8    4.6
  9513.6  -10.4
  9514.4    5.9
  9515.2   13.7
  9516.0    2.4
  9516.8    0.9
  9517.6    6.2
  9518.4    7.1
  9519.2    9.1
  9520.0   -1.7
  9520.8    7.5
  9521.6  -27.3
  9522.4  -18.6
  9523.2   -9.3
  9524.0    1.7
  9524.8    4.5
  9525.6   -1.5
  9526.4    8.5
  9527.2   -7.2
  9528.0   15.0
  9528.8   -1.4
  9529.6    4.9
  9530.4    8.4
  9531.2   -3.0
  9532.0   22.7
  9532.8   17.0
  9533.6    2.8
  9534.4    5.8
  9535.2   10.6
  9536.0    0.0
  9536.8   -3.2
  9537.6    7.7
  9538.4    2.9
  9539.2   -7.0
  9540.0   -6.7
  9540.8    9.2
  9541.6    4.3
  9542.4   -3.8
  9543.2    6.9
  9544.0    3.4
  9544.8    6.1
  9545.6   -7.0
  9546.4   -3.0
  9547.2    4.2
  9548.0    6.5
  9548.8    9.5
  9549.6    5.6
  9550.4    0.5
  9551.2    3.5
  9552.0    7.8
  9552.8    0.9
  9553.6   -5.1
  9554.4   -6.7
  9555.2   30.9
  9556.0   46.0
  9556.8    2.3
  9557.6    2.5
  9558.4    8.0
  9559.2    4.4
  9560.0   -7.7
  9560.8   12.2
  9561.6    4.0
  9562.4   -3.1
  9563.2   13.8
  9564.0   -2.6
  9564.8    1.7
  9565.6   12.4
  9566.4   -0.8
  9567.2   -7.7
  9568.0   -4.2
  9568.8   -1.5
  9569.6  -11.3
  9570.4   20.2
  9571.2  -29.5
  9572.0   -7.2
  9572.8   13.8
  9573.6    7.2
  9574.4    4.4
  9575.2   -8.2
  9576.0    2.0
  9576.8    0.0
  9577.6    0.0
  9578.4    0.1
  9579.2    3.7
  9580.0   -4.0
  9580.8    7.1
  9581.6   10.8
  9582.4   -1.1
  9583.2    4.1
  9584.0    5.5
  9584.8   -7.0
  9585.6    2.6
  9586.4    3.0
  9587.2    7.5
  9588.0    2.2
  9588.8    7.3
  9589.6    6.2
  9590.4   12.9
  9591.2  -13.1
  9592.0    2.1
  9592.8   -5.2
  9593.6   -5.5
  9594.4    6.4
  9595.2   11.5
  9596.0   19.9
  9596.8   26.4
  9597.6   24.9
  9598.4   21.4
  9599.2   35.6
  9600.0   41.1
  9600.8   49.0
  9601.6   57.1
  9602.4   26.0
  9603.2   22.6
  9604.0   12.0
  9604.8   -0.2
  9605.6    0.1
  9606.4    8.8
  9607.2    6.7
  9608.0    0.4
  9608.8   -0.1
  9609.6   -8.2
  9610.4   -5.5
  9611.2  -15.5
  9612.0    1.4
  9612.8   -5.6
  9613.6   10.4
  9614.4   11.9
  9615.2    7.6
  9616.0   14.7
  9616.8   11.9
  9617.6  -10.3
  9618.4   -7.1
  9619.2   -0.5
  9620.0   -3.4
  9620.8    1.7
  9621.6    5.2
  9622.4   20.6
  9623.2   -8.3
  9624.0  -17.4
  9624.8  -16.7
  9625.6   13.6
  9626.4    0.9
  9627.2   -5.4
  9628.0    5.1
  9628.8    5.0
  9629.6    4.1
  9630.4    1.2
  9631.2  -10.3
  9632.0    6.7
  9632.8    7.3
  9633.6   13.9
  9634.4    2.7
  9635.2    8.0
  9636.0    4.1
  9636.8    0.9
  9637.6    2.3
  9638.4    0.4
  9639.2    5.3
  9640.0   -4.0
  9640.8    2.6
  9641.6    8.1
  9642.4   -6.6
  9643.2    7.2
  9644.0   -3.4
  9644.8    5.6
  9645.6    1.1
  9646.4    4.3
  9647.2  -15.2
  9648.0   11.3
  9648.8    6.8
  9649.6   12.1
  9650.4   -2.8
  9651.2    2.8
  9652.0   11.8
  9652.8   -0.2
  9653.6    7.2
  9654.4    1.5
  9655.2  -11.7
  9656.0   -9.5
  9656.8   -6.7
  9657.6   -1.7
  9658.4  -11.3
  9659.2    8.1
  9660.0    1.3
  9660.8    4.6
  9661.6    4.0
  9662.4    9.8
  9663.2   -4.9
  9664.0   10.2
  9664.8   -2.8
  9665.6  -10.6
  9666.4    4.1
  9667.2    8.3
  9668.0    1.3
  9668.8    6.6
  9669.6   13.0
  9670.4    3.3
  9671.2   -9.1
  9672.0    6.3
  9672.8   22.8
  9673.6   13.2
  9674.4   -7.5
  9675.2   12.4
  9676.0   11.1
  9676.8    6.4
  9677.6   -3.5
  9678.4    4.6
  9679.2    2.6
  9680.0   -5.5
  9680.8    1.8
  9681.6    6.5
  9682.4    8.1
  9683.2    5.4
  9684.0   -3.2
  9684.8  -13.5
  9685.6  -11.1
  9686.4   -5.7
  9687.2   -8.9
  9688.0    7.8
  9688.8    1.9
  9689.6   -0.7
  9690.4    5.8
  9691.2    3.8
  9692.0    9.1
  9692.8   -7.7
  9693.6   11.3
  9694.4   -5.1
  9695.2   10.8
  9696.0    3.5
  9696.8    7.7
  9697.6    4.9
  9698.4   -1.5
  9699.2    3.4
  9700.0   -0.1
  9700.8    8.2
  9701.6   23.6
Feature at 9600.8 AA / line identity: [O III] 5007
